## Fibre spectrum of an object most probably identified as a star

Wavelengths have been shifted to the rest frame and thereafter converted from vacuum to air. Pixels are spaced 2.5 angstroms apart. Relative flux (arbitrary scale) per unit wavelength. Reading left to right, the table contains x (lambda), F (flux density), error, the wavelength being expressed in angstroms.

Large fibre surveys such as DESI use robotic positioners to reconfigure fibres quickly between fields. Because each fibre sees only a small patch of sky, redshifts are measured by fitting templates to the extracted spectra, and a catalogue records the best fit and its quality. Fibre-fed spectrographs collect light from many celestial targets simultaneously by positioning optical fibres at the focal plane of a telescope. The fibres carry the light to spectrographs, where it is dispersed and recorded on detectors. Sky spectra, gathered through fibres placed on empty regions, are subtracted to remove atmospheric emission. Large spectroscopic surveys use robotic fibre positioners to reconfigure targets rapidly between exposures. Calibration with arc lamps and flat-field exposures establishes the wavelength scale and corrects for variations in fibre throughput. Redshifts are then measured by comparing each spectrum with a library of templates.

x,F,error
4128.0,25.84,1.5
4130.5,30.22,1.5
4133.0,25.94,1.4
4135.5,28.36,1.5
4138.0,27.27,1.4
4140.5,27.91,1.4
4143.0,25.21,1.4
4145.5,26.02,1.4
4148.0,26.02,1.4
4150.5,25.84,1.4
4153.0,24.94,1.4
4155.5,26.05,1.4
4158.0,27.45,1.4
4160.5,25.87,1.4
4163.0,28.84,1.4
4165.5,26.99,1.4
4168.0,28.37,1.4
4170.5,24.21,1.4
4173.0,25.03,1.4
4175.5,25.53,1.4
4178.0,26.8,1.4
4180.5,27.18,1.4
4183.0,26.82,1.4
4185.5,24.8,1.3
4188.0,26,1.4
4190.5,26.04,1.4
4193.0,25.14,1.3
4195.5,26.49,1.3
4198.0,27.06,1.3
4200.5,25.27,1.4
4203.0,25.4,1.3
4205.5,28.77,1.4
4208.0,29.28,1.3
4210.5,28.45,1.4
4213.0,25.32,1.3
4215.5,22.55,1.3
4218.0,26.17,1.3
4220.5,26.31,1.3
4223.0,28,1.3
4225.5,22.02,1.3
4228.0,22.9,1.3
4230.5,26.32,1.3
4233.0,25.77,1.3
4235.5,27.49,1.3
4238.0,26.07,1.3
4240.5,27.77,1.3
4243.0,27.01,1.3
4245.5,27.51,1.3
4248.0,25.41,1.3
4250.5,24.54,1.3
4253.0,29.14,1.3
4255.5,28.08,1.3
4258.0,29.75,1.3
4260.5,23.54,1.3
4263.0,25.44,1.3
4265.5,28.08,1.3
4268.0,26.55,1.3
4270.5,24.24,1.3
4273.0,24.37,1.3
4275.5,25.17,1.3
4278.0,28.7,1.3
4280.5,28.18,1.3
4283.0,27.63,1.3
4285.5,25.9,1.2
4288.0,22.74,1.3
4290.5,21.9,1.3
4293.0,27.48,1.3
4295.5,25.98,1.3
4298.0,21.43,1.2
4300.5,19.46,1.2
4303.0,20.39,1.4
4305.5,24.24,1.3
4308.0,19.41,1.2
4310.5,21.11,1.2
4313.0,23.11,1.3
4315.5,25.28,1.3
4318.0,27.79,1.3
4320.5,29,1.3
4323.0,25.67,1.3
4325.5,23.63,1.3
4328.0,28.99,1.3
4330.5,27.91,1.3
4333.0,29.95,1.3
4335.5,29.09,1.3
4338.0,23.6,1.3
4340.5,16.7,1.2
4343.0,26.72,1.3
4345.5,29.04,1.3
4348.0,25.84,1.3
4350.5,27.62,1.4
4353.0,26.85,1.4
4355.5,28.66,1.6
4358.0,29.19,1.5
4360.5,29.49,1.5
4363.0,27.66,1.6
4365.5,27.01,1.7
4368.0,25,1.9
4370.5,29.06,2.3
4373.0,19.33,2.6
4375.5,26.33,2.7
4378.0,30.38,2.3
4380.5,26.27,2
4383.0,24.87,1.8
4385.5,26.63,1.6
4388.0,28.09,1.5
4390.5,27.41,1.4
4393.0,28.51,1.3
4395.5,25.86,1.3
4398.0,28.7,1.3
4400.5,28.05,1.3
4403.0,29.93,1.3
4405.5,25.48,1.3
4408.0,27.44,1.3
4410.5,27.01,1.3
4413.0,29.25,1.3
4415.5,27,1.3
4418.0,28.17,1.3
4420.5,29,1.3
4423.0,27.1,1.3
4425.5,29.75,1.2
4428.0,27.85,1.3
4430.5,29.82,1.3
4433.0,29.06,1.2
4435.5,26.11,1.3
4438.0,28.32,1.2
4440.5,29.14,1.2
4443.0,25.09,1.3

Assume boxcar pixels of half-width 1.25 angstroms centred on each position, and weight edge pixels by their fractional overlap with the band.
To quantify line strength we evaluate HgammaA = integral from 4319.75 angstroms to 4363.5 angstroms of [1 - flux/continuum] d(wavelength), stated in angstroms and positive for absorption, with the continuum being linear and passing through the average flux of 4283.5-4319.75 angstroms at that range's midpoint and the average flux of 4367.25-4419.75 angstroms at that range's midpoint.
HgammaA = -3.3 angstroms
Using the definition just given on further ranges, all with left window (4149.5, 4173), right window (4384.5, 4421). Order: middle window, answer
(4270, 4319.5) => 5.3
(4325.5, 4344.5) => 1.0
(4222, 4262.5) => 0.9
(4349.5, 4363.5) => -0.4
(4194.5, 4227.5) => 0.7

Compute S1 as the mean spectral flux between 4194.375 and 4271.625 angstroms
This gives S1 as 26.3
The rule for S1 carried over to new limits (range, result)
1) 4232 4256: 26.9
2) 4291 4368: 25.6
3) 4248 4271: 26.6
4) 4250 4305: 25.4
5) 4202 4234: 25.9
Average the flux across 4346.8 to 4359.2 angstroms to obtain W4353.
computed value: 27.6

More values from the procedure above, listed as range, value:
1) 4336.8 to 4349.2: 24.4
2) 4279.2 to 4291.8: 25.3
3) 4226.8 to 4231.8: 24.6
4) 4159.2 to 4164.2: 27.3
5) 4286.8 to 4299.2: 23.9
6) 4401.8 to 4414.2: 27.8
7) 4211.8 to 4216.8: 23.9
